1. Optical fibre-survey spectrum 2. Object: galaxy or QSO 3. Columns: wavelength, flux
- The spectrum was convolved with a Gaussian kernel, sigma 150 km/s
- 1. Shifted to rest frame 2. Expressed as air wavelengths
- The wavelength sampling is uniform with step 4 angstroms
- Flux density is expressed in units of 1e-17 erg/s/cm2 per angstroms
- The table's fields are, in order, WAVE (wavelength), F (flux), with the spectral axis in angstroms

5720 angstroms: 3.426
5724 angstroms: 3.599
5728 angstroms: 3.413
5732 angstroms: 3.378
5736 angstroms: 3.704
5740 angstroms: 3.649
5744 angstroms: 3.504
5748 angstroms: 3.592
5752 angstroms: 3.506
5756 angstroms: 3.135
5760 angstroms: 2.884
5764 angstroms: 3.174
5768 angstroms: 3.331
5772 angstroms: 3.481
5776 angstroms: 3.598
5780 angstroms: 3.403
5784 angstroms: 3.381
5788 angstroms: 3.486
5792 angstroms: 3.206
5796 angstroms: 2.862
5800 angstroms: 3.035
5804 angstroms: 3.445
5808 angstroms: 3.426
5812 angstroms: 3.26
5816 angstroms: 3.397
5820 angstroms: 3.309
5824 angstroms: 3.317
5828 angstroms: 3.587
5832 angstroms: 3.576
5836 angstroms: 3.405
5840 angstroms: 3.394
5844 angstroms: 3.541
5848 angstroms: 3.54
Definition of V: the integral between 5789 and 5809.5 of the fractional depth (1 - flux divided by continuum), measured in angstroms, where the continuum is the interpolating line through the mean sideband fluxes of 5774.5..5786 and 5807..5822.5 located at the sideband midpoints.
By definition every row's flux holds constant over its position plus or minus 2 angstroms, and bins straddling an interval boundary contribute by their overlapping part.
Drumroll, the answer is 1.1 angstroms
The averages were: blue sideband 3.45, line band 3.2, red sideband 3.34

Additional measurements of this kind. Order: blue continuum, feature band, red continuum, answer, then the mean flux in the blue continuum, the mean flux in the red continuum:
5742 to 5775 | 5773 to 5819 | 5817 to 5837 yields 0.94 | 3.33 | 3.44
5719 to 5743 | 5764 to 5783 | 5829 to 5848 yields 0.52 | 3.53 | 3.49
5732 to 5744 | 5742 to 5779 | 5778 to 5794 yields 1.40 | 3.6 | 3.37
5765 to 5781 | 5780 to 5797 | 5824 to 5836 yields 0.89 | 3.44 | 3.51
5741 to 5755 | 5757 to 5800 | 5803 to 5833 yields 2.50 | 3.51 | 3.41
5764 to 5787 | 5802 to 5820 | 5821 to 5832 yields 0.39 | 3.42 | 3.46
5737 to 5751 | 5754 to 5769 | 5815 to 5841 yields 1.83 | 3.58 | 3.43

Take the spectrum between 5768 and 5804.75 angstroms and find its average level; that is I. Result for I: 3.32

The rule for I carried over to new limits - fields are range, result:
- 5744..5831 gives 3.33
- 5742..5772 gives 3.32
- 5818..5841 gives 3.43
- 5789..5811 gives 3.21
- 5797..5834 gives 3.36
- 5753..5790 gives 3.32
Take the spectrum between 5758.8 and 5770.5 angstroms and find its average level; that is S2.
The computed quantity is 3.16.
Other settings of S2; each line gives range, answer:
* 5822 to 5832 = 3.48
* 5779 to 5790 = 3.43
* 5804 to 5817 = 3.37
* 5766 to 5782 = 3.45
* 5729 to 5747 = 3.55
